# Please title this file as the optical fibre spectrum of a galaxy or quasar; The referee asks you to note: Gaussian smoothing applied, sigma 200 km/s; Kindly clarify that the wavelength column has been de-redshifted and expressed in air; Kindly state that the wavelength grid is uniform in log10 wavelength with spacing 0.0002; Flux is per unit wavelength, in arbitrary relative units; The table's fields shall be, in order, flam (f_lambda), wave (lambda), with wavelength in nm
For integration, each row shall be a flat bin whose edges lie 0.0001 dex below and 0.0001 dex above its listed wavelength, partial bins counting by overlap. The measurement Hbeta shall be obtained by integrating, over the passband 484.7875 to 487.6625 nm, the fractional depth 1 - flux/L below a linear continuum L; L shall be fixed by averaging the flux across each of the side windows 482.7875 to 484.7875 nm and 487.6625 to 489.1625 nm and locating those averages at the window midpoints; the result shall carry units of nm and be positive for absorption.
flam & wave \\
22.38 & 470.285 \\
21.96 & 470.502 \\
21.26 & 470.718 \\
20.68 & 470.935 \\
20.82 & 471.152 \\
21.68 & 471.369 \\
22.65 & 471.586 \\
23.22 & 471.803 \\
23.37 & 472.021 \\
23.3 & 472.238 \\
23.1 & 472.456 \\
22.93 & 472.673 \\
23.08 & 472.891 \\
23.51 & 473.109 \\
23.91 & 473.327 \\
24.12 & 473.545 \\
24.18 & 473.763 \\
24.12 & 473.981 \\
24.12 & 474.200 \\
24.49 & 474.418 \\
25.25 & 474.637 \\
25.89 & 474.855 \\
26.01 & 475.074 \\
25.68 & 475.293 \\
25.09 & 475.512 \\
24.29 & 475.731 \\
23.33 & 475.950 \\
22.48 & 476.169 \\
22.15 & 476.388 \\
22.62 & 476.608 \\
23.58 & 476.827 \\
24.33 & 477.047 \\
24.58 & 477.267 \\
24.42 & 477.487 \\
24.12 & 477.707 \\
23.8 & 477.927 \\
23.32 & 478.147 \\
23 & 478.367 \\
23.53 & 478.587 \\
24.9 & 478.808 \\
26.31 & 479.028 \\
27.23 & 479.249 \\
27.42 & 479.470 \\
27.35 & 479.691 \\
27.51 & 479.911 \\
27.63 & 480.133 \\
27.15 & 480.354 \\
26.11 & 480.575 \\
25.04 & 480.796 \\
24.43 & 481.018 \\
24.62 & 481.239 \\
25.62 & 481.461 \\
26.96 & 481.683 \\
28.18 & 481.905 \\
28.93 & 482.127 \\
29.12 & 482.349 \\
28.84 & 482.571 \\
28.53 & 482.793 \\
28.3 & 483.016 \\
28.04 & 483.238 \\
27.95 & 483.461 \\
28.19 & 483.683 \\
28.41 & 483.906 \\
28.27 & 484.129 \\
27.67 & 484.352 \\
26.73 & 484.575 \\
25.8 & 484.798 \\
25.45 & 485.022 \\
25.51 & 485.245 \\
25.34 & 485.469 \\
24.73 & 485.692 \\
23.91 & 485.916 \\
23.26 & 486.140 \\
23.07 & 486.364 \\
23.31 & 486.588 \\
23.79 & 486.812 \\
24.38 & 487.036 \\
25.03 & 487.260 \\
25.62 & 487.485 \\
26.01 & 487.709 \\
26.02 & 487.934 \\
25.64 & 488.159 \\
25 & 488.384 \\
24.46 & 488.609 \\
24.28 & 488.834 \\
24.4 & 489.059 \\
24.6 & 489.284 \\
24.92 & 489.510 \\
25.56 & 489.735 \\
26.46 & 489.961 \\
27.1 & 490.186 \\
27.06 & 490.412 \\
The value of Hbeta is 0.20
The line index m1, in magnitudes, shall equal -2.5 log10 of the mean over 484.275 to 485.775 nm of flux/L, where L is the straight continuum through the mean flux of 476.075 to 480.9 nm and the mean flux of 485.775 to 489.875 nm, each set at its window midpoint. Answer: -0.05 mag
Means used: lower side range 24.9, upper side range 24.6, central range 25.9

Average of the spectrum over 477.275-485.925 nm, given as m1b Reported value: 26.4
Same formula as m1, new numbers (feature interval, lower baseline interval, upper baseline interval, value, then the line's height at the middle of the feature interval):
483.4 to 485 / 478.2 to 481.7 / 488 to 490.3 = -0.08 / 25.6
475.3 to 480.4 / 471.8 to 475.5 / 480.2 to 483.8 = 0.04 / 25.7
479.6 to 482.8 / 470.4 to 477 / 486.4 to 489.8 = -0.12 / 24.2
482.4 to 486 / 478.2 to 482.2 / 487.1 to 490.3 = -0.05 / 25.8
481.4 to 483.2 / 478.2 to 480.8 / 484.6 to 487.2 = -0.11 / 25.4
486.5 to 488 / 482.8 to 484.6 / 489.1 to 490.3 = 0.07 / 26.6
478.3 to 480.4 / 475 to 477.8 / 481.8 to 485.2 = -0.03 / 25.6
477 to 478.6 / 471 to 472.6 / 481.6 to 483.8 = 0.08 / 25.7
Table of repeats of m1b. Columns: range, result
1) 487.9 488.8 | 25.1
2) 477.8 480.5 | 25.8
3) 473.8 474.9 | 24.7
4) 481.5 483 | 28.3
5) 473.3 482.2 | 25.1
